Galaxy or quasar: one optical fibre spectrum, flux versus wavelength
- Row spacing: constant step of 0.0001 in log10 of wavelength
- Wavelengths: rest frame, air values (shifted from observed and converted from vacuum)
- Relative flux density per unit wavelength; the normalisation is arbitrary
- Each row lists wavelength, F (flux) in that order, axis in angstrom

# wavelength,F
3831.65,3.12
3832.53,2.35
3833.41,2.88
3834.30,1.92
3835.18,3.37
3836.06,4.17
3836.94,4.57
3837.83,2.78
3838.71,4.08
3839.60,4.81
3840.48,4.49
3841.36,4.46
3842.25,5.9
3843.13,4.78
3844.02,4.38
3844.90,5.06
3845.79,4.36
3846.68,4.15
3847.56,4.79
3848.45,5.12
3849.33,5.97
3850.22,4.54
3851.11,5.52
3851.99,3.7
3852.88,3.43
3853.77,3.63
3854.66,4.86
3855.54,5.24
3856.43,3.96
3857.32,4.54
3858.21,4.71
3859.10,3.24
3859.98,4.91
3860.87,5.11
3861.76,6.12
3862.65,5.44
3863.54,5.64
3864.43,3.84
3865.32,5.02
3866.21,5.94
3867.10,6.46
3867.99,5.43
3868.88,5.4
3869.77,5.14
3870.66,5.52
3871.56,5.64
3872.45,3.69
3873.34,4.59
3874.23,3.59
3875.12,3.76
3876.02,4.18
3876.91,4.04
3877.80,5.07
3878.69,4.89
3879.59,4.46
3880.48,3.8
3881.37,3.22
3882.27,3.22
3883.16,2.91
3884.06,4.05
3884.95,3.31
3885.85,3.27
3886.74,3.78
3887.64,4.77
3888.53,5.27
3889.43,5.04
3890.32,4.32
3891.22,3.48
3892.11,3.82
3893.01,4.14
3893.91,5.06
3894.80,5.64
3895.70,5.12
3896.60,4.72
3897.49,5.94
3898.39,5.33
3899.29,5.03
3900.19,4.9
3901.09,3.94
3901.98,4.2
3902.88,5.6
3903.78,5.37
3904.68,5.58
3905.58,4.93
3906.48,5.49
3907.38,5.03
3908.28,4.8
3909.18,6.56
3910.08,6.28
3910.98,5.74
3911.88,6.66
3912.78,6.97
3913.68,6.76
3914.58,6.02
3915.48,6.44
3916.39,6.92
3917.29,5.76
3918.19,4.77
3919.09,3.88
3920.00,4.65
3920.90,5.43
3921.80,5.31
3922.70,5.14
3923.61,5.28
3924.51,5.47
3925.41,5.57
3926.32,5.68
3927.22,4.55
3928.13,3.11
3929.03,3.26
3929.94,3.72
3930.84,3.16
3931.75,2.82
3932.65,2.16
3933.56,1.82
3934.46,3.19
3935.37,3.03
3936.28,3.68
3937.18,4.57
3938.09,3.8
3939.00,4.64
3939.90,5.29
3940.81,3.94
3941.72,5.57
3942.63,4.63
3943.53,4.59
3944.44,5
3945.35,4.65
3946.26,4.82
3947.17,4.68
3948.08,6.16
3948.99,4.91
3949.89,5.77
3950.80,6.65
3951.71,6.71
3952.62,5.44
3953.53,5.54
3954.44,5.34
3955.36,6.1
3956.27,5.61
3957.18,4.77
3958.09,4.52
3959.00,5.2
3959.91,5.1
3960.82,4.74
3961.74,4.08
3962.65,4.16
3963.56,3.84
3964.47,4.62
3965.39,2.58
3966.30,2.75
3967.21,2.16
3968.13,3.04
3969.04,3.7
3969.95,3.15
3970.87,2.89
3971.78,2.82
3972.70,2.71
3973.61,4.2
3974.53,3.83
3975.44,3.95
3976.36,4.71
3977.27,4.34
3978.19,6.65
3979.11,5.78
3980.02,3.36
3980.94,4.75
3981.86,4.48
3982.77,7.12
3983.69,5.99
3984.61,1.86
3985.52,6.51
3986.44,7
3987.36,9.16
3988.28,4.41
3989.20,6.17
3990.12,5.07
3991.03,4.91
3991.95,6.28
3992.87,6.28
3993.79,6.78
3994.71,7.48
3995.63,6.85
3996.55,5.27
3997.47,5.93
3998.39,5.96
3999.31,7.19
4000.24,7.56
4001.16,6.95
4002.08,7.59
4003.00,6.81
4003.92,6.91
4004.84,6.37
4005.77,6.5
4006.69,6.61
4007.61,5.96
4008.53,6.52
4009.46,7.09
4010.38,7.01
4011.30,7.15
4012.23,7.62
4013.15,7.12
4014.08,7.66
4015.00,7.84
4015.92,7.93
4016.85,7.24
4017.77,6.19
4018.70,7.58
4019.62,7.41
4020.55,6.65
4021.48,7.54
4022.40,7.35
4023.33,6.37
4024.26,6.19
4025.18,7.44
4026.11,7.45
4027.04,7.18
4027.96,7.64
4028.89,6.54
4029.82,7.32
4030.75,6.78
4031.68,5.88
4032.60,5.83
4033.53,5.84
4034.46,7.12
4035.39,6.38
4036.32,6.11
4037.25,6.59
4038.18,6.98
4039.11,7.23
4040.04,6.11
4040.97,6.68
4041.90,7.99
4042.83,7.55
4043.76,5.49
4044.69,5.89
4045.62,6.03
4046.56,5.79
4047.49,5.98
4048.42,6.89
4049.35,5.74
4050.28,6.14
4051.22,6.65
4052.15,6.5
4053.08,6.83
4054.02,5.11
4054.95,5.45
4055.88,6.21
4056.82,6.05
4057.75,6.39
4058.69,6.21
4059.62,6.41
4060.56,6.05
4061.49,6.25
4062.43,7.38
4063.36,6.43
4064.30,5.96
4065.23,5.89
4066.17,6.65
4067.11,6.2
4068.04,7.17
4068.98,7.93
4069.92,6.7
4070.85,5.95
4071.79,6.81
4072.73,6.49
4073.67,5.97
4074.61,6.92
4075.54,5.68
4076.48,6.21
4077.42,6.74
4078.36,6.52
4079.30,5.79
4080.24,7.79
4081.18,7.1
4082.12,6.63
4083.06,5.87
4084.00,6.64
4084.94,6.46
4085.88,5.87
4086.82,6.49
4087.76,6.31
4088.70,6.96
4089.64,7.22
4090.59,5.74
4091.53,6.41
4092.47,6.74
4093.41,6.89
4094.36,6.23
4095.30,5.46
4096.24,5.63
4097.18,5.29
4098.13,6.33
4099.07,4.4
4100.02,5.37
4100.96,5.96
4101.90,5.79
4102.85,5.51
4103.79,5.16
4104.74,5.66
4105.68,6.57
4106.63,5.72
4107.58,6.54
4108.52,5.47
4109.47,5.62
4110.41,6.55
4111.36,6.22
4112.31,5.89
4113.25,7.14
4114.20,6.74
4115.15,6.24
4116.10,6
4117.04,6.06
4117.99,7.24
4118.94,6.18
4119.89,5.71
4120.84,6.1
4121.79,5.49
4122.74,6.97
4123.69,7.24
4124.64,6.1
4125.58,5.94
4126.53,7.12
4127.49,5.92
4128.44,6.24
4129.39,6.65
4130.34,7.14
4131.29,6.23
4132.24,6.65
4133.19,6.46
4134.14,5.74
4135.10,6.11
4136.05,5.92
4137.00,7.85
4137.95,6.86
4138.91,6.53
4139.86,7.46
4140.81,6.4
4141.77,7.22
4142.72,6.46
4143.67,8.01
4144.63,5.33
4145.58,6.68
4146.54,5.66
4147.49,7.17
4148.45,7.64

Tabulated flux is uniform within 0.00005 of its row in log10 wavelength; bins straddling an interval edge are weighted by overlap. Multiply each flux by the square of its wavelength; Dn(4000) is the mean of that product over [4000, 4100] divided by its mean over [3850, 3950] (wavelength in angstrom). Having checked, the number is 1.50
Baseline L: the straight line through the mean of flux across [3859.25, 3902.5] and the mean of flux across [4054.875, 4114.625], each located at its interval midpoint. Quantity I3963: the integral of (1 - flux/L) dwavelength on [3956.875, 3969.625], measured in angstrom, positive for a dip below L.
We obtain 3.27 angstrom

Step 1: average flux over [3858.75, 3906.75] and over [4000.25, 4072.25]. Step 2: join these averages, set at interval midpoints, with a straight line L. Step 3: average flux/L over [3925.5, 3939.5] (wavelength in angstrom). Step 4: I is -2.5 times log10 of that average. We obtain 0.42 mag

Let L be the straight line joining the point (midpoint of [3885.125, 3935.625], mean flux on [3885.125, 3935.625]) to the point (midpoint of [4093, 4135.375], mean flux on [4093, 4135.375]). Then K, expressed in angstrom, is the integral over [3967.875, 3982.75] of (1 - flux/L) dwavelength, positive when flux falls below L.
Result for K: 3.2 angstrom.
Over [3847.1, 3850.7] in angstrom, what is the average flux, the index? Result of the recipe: 5.1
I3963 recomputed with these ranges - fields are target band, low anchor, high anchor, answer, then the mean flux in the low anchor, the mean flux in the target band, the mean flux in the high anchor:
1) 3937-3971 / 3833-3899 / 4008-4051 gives 6.4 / 4.51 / 4.64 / 6.8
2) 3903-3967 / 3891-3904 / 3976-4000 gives 4.2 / 4.83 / 4.87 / 5.8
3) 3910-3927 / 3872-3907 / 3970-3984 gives -4.7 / 4.45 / 5.7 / 4.45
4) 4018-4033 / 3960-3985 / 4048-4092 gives -4.6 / 4.03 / 6.94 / 6.42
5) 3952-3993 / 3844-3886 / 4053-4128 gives 5.2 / 4.57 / 4.7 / 6.26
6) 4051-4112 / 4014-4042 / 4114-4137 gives 3.4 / 6.91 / 6.24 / 6.37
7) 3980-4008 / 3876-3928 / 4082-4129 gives -3.4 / 4.96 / 6.18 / 6.16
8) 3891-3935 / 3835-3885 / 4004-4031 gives 3.7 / 4.56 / 4.93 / 7.04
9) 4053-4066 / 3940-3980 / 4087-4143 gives -1.2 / 4.56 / 6.18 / 6.27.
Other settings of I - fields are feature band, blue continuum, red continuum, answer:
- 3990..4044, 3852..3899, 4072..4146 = -0.20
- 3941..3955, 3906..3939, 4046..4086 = -0.05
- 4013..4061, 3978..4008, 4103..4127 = -0.08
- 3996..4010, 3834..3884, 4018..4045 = -0.03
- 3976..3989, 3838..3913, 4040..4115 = 0.02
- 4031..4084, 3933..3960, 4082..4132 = -0.11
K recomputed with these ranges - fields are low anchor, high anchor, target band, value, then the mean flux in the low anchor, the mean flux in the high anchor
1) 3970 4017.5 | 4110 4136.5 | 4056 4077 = -0.9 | 5.96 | 6.36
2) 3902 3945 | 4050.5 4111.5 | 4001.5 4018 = -4.1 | 4.85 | 6.25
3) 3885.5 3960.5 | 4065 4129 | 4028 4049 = -2.5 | 4.92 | 6.27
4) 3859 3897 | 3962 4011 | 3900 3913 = -1.9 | 4.57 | 5.34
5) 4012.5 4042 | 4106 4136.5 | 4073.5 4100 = 1.0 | 6.93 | 6.29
